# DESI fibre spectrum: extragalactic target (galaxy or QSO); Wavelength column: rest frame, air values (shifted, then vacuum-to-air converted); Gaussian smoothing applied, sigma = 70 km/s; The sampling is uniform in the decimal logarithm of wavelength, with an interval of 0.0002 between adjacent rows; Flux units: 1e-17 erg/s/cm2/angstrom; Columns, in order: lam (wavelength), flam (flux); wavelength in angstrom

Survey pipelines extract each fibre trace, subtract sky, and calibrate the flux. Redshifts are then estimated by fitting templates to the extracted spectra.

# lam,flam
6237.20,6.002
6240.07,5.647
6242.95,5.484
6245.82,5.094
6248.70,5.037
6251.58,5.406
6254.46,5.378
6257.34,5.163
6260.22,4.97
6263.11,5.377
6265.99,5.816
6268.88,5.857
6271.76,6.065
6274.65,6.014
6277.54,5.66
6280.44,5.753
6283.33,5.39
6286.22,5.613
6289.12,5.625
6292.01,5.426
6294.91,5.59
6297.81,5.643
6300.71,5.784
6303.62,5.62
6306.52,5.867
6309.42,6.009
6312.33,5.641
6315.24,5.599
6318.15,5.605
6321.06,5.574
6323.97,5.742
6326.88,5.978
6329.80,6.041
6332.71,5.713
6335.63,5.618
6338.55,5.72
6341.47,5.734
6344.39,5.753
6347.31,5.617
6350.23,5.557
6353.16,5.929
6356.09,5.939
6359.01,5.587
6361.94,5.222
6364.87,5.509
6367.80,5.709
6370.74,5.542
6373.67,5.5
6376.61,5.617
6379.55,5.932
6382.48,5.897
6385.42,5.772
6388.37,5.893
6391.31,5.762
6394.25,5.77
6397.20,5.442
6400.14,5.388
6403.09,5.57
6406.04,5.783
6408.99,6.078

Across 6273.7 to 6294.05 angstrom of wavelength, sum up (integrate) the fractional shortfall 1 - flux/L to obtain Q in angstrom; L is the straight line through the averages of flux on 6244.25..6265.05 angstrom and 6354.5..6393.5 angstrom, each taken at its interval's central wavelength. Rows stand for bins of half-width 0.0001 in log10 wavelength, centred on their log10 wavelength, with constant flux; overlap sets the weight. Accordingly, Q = -1.1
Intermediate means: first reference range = 5.22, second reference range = 5.69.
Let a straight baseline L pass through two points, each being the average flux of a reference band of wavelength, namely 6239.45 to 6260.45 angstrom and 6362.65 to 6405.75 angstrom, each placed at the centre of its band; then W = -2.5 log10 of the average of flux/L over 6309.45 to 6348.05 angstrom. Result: -0.04 mag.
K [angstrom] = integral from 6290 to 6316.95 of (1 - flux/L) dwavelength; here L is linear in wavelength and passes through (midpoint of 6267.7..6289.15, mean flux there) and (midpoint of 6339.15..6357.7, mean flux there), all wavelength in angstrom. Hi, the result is 0.3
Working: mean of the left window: 5.75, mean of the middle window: 5.68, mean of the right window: 5.75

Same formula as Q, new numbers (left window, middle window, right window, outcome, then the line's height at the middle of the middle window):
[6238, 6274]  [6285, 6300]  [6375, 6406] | -0.2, 5.53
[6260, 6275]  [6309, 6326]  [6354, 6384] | 0.0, 5.69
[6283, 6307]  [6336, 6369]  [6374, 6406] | 0.0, 5.67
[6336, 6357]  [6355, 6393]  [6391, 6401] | -0.2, 5.65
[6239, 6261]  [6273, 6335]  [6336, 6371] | -2.7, 5.47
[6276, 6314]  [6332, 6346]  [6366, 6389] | 0.0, 5.69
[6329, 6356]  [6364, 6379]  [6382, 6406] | 0.3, 5.71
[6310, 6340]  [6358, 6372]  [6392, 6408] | 0.4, 5.67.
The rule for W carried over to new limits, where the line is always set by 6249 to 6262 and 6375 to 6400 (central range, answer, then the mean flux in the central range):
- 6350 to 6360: -0.03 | 5.78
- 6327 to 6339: -0.05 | 5.8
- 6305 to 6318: -0.06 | 5.76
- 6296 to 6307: -0.06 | 5.71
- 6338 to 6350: -0.02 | 5.69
